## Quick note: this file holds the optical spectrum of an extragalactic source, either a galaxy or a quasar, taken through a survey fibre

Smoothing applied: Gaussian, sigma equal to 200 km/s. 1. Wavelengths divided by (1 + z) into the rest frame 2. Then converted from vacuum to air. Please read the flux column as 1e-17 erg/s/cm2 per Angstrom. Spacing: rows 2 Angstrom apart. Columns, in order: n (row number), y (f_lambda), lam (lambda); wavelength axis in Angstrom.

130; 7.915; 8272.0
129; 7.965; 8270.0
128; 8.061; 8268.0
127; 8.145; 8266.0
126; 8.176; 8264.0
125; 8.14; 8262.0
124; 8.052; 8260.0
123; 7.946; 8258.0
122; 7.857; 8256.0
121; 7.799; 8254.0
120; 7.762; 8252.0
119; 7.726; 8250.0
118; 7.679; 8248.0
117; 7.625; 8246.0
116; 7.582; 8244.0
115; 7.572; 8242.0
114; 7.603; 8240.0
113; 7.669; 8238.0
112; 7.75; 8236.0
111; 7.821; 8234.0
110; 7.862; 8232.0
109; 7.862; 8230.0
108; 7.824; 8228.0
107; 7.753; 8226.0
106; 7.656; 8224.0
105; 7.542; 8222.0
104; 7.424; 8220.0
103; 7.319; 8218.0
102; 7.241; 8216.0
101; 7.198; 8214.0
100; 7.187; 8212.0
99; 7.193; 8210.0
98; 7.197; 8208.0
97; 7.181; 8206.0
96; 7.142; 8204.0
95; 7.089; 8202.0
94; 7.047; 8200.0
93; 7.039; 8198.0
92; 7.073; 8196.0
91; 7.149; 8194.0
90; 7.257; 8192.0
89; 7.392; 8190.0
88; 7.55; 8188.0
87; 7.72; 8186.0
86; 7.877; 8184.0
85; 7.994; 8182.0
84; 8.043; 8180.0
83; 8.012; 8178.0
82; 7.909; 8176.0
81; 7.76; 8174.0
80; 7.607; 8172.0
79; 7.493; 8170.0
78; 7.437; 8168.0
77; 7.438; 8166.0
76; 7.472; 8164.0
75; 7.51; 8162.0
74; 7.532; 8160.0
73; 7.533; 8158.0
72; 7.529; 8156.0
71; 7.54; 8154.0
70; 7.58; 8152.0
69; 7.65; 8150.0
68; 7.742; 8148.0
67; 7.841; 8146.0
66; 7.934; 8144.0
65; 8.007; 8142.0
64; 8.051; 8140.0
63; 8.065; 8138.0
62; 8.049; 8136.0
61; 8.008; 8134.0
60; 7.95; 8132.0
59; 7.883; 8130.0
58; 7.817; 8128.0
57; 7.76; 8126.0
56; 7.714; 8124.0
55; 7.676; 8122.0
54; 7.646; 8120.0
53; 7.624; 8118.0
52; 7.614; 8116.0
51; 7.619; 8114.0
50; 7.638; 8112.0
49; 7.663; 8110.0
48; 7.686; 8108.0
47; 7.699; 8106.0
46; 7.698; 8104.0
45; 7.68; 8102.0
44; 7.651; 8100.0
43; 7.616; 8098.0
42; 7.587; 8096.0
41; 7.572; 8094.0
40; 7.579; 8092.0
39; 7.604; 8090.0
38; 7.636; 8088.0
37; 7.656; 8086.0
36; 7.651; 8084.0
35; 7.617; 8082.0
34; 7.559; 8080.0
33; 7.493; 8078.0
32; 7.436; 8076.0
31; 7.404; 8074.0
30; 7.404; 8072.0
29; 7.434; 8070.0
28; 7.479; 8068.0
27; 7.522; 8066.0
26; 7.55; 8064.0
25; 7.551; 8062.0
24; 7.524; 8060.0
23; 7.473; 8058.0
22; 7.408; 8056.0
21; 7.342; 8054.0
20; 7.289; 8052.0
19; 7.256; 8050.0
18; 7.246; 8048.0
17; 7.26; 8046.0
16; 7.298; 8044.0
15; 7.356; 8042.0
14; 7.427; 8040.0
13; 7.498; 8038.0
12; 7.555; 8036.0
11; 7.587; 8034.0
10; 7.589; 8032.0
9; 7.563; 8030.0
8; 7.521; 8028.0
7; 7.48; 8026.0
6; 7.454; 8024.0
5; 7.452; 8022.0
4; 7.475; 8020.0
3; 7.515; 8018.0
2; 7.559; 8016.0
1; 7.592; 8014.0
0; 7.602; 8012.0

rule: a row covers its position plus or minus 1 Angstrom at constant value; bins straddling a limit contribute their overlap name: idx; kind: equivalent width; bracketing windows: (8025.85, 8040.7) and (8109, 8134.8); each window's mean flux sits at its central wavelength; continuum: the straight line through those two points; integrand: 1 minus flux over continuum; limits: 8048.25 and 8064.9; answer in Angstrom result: 0.4 Angstrom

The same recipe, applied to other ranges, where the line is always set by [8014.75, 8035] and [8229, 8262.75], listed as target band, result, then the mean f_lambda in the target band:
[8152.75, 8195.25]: 0.5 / 7.6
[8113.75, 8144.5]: -0.8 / 7.84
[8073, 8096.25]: 0.1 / 7.57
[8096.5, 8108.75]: -0.1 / 7.67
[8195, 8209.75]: 1.2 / 7.11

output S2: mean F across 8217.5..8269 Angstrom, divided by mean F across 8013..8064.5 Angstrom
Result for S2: 1.0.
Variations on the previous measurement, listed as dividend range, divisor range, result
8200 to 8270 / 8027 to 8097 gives 1.02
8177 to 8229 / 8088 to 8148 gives 0.96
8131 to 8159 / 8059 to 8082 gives 1.04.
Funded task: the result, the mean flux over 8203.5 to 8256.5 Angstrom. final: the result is 7.56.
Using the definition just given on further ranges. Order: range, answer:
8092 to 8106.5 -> 7.64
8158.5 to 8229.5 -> 7.47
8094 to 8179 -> 7.71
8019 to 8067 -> 7.44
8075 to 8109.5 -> 7.61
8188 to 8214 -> 7.18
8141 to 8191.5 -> 7.68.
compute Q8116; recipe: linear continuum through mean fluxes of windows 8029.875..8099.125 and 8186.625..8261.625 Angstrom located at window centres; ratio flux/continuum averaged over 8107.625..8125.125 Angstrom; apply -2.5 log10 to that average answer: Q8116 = -0.02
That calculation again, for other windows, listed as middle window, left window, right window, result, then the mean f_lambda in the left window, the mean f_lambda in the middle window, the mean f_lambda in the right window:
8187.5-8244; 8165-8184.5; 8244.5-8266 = 0.058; 7.75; 7.42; 7.88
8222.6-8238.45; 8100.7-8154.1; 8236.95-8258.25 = -0.008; 7.77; 7.77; 7.7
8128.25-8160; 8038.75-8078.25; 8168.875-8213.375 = -0.054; 7.41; 7.81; 7.45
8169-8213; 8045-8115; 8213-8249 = 0.020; 7.53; 7.45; 7.61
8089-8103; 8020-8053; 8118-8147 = 0.013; 7.43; 7.61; 7.88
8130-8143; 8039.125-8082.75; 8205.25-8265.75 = -0.069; 7.42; 8.01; 7.65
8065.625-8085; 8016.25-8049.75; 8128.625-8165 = 0.010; 7.45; 7.5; 7.77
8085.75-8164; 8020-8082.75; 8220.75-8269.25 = -0.018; 7.45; 7.71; 7.81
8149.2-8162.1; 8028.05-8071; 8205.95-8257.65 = -0.004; 7.44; 7.55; 7.58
